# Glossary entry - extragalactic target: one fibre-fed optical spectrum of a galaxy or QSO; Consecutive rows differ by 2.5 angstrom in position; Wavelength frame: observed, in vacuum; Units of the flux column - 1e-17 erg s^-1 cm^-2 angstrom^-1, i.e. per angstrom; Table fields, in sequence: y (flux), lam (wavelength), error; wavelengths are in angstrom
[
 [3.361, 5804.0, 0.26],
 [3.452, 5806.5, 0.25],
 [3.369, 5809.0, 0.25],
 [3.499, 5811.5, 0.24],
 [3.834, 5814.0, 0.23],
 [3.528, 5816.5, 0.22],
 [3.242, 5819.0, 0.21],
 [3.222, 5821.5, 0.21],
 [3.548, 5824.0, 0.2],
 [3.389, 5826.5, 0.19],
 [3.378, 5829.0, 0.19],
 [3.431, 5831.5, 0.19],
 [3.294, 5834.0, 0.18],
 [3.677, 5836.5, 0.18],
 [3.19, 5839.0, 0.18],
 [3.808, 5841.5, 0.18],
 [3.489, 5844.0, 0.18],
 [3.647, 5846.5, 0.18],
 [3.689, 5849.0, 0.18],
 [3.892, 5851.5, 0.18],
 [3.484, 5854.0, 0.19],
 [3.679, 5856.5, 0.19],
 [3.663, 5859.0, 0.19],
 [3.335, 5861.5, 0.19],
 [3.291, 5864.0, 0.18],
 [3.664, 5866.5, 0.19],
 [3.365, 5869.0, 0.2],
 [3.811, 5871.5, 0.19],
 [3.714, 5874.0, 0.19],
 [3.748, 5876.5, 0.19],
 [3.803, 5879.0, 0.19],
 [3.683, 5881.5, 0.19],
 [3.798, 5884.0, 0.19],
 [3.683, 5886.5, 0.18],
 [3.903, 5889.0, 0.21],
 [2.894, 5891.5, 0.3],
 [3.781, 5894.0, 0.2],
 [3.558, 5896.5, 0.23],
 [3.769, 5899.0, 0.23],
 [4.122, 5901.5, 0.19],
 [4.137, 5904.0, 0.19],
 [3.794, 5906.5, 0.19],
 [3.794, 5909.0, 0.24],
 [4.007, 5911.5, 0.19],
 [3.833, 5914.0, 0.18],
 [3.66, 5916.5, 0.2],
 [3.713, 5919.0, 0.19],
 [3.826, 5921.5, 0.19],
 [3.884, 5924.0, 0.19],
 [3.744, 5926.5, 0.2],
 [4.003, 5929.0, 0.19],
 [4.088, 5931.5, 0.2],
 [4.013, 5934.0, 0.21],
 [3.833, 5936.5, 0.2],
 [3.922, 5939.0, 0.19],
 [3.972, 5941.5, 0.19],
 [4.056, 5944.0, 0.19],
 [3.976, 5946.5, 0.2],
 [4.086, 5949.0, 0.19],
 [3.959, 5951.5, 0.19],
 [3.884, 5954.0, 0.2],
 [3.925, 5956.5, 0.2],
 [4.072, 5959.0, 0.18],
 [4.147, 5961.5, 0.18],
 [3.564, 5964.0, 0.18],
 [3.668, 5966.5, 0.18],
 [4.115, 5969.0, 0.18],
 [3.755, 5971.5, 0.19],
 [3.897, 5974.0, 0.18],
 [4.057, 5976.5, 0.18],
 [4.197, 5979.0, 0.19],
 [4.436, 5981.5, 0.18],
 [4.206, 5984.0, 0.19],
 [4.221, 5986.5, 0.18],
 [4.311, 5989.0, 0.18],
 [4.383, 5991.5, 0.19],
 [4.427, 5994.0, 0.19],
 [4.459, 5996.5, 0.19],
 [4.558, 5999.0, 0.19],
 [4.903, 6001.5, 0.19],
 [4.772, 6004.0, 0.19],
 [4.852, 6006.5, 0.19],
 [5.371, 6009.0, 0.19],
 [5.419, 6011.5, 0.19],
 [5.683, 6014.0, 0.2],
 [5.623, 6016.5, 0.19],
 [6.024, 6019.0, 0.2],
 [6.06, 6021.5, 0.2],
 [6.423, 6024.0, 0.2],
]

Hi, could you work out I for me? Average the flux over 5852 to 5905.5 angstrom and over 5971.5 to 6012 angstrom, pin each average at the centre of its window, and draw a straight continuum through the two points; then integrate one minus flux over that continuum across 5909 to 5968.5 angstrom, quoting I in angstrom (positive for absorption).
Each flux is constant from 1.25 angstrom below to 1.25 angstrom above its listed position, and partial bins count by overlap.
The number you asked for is 2.81 angstrom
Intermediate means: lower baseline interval 3.67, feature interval 3.91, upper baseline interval 4.49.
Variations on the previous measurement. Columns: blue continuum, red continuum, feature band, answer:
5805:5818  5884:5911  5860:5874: 0.6 angstrom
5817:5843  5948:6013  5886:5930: 1.1 angstrom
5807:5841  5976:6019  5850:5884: 1.2 angstrom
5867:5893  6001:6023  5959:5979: 3.9 angstrom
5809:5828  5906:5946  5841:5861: -0.4 angstrom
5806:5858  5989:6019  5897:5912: 0.8 angstrom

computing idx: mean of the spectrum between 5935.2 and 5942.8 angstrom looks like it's 3.91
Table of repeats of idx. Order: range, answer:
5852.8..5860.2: 3.61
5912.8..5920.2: 3.73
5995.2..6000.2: 4.51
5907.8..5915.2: 3.88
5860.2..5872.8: 3.49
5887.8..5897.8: 3.53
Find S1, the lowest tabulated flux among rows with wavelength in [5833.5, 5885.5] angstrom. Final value 3.19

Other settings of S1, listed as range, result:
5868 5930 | 2.894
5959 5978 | 3.564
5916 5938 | 3.66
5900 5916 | 3.794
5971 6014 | 3.755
